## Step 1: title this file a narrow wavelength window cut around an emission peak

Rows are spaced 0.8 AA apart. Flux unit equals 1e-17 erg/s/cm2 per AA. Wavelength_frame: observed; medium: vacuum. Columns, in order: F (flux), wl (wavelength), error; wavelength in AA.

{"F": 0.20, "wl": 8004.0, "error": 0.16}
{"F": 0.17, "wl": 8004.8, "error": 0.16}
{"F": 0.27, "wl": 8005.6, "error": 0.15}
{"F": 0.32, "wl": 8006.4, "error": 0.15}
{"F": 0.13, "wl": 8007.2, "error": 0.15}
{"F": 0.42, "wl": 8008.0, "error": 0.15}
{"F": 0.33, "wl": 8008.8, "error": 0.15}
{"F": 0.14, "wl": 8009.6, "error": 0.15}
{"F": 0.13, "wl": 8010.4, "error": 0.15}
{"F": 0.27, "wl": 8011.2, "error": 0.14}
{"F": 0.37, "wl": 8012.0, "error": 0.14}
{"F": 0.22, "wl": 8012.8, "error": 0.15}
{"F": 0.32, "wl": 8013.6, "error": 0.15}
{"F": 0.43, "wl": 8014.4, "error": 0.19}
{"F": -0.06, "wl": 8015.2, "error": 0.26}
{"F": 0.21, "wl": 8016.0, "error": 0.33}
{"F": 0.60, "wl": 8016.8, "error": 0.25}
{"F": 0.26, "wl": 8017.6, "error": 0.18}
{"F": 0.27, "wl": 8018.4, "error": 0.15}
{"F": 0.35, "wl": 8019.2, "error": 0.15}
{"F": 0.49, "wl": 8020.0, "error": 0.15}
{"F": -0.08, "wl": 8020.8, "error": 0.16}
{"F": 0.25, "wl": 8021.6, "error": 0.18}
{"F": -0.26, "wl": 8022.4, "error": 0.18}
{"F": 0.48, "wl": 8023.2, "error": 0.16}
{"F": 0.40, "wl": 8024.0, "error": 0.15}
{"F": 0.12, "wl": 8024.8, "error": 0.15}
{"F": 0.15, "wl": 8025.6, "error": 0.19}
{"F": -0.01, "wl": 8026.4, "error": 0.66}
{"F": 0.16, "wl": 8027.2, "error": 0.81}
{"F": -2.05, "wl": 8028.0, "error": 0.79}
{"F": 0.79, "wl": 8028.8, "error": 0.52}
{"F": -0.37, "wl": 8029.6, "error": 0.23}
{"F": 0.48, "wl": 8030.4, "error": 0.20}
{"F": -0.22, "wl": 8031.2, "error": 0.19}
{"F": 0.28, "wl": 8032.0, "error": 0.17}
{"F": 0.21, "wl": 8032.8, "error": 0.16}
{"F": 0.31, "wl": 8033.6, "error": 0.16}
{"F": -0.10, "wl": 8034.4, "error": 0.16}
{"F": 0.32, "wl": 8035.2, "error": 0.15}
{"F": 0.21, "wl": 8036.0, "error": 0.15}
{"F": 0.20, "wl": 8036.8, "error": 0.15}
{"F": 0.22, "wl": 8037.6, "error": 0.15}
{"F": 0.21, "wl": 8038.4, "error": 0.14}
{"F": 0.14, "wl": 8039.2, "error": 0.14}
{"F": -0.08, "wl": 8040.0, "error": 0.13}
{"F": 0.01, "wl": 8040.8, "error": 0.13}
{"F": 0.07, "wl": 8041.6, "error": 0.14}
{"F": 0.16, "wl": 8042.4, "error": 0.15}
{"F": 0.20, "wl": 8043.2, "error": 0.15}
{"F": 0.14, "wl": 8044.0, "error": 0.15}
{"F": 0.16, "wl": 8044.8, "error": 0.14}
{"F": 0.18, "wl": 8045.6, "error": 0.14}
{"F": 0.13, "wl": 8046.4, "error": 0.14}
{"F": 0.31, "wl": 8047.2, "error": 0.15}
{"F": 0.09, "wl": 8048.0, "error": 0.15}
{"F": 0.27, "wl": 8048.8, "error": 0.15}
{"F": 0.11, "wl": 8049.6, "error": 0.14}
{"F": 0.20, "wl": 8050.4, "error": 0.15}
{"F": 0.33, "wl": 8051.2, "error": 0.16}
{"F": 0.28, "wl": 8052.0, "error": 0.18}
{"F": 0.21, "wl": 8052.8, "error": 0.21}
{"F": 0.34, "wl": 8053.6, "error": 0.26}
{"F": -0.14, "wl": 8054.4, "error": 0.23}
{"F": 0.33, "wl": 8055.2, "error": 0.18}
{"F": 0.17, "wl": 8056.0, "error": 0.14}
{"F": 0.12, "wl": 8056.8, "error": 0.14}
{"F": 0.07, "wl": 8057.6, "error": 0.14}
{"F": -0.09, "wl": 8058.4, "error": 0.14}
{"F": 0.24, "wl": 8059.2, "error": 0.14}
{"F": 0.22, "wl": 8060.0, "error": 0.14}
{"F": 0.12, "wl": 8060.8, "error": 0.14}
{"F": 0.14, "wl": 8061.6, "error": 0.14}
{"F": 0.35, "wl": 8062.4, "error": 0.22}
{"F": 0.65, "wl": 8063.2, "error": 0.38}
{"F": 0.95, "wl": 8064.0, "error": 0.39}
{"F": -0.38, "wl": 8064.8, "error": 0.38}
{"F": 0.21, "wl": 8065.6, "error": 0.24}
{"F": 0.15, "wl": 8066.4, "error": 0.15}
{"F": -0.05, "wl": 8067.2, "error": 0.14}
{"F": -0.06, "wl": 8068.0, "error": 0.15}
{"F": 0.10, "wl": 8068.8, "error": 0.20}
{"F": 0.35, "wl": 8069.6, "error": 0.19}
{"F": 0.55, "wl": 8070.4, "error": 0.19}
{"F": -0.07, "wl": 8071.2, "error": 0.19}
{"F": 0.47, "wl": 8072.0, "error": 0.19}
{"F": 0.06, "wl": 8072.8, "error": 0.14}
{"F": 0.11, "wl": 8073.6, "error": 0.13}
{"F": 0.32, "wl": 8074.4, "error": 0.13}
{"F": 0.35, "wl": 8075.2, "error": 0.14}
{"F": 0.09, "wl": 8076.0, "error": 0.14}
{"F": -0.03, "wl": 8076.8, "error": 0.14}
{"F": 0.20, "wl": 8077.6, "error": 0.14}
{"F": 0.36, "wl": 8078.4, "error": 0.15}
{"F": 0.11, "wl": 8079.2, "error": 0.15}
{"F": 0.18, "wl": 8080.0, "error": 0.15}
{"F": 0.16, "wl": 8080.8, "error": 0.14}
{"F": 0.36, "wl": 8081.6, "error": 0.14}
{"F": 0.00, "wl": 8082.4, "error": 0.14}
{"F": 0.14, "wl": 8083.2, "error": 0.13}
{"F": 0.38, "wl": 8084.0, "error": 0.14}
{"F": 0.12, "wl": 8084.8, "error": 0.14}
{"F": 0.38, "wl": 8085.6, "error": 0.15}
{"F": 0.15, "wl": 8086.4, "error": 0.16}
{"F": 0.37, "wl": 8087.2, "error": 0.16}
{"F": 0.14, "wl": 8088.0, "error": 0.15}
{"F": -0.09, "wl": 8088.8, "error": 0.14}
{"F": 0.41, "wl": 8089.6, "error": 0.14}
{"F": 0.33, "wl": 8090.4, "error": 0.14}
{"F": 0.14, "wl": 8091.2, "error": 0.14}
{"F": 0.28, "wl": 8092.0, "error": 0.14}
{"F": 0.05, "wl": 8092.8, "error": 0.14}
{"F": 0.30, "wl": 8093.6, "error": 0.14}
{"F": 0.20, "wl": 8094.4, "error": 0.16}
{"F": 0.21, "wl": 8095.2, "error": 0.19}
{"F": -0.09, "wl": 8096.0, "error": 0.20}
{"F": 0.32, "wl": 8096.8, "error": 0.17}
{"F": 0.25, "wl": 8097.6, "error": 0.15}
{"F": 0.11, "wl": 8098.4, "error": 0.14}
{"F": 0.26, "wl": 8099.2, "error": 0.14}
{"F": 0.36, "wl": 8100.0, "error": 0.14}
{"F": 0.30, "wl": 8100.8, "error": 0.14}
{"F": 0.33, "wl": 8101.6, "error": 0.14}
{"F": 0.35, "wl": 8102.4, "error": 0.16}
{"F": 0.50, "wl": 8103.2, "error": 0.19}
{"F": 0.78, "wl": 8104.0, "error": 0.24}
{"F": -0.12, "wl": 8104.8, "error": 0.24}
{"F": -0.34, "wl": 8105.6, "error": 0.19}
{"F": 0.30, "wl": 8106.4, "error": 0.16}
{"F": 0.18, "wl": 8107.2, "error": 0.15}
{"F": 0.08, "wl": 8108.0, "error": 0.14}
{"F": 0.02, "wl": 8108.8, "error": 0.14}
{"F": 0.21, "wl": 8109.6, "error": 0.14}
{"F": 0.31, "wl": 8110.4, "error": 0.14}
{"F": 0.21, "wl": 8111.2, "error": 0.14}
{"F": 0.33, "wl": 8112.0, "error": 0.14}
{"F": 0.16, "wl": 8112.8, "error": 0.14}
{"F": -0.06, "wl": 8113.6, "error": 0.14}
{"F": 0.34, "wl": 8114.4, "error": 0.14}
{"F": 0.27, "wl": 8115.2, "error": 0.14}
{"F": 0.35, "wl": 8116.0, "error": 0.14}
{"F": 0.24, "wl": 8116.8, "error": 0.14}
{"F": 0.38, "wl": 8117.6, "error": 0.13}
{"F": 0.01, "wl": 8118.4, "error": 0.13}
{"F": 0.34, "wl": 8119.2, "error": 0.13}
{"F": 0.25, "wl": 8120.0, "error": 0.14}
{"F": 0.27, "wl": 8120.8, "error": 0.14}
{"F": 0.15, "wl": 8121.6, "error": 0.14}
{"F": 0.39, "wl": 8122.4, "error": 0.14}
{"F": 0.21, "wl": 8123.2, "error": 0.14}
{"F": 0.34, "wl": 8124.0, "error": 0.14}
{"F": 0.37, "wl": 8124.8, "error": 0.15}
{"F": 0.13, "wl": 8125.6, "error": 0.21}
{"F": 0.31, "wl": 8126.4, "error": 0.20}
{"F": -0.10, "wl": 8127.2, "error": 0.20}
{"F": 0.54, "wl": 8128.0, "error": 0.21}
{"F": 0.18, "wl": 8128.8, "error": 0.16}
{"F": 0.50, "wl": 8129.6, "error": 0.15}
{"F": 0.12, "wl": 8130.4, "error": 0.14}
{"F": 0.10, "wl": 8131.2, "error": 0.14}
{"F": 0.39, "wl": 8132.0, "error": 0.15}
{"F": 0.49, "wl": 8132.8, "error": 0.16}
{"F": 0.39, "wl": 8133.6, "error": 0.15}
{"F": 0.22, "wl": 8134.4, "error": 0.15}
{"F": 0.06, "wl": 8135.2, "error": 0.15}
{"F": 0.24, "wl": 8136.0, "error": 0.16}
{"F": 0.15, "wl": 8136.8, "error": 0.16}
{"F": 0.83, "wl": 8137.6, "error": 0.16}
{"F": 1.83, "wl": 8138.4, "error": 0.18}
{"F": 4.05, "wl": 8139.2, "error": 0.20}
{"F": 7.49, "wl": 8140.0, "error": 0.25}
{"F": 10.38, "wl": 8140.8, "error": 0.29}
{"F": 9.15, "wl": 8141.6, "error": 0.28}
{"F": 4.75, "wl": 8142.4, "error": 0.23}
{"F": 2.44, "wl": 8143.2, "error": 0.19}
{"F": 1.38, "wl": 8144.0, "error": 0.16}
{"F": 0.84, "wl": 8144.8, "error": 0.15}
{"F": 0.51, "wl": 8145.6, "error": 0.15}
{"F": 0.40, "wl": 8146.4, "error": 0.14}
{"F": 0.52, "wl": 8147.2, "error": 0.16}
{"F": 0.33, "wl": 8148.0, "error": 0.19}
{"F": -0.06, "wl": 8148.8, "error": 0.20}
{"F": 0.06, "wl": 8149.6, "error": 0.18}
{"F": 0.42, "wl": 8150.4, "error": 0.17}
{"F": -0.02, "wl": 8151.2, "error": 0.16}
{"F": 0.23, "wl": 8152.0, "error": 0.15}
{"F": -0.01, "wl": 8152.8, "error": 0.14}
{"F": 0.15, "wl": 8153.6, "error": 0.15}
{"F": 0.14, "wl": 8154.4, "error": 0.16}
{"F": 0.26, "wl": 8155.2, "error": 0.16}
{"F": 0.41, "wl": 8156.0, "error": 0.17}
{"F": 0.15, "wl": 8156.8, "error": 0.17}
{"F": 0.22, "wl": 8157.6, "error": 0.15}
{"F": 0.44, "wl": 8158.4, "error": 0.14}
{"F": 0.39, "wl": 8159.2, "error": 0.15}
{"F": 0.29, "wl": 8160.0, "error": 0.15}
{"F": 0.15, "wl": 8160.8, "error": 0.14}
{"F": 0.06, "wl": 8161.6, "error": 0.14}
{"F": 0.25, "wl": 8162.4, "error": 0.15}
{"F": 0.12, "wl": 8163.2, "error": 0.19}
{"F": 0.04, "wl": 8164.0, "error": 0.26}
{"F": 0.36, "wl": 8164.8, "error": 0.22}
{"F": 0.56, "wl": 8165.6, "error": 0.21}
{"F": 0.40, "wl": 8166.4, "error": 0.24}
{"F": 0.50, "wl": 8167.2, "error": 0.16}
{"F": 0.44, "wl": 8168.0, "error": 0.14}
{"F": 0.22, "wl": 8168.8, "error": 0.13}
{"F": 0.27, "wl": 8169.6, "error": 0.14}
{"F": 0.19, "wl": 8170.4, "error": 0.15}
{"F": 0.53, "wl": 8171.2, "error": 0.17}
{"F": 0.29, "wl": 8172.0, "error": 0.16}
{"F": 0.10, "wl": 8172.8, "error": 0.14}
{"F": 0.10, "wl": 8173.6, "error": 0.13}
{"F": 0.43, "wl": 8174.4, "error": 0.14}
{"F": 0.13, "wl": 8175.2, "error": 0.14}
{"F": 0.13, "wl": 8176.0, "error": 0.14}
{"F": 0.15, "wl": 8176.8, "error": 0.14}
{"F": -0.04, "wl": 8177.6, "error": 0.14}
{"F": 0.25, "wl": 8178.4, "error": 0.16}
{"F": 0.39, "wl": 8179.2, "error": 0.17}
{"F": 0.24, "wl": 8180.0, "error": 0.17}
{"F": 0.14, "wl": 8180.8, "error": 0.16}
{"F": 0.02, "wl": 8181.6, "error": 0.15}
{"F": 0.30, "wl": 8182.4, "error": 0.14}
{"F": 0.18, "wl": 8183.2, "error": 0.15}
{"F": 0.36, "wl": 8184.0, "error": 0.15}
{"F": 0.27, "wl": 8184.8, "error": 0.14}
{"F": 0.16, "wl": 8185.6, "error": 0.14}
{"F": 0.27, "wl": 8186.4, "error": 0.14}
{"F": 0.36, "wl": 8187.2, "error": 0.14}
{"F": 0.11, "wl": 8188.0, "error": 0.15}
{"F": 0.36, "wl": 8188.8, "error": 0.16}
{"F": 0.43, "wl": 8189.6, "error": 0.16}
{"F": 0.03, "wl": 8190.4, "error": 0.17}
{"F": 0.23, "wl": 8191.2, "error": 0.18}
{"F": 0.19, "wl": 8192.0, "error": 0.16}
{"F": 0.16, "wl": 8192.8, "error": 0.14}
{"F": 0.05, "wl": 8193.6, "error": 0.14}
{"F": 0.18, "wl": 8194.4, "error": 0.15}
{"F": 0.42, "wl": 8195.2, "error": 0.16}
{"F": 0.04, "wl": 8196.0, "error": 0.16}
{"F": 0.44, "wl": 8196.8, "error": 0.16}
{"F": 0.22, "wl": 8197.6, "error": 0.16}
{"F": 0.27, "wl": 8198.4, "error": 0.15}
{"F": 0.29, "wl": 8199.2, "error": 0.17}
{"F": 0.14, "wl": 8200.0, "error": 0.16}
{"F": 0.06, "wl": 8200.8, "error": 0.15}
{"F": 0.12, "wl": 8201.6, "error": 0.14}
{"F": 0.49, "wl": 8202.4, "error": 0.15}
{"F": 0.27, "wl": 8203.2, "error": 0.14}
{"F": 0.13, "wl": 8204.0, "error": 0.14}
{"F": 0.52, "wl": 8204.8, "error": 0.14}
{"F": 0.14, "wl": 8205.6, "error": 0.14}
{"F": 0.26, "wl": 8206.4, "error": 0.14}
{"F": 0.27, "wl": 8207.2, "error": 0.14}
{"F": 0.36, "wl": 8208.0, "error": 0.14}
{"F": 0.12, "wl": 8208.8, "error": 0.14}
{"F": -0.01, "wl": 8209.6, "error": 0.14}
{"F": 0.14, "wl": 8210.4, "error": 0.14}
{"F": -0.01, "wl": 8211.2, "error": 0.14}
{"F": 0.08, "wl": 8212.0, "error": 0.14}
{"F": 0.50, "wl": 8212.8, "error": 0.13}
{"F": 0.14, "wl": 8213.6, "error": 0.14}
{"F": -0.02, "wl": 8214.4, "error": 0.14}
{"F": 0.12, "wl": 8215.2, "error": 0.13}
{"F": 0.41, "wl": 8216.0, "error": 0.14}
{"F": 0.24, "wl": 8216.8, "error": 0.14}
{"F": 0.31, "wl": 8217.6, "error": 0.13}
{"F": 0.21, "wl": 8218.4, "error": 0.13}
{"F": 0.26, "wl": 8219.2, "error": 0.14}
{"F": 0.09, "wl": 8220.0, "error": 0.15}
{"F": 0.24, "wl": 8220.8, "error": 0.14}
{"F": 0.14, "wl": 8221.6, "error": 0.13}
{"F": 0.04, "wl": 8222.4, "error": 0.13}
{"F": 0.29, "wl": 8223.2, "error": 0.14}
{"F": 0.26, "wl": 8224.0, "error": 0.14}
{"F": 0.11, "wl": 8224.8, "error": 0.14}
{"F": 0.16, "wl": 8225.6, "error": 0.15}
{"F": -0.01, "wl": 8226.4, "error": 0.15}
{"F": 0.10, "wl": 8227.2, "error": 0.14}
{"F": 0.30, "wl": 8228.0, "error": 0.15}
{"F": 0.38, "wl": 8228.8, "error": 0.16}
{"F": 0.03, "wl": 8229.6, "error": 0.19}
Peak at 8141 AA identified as H-alpha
